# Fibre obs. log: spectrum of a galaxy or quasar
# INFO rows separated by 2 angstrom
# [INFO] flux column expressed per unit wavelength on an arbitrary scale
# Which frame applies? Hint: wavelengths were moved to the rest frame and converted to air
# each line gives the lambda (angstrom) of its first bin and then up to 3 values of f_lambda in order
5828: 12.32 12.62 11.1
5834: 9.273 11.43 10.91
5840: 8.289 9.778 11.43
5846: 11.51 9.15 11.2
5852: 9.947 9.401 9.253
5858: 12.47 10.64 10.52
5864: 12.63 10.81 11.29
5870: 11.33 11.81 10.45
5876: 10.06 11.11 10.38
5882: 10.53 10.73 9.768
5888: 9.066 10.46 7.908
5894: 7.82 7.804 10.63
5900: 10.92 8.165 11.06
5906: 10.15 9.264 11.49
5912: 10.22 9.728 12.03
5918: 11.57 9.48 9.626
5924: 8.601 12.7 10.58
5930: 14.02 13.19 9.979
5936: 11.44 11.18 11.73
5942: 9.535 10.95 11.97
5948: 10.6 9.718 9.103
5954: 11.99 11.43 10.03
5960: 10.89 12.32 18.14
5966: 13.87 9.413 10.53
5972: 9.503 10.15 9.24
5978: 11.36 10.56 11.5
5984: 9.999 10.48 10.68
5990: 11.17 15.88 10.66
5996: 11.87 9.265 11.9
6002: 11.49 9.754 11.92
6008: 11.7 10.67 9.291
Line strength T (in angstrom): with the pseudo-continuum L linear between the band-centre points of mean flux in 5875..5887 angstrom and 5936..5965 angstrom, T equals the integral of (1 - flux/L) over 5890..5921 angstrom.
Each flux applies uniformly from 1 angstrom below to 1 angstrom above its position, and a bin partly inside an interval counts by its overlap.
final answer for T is 2.53 angstrom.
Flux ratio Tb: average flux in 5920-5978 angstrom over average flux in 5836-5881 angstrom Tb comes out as 1.04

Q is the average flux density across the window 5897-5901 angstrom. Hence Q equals 10.8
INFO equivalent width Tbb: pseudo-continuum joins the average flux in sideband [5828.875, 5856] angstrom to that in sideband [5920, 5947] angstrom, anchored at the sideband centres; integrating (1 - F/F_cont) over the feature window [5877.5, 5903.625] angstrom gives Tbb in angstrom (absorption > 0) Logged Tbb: 2.8 angstrom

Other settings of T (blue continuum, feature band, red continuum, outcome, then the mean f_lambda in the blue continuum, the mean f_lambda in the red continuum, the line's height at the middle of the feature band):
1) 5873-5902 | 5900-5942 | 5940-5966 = -0.47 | 9.77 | 11.5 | 10.7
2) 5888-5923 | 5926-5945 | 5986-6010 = -2.02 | 9.88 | 11.4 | 10.4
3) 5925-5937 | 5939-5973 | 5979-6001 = 1.16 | 12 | 11.3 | 11.7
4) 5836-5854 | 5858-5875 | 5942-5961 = -1.46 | 10.3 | 10.7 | 10.4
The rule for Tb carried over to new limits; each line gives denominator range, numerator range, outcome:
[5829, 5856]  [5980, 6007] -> 1.08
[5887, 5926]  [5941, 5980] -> 1.12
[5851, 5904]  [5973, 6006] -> 1.08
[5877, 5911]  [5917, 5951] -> 1.12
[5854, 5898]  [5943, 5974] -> 1.10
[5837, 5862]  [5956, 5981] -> 1.10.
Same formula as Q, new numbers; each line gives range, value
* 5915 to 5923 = 10.7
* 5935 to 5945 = 11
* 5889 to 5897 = 8.5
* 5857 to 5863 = 11.2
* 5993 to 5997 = 11.3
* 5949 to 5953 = 9.41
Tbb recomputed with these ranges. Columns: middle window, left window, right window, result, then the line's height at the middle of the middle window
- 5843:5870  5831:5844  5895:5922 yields -1.6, 10.2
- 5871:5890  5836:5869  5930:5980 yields 0.6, 10.8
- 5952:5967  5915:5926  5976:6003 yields -2.1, 10.9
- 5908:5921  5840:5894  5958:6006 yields 0.2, 10.8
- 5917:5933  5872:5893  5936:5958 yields -1.0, 10.6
